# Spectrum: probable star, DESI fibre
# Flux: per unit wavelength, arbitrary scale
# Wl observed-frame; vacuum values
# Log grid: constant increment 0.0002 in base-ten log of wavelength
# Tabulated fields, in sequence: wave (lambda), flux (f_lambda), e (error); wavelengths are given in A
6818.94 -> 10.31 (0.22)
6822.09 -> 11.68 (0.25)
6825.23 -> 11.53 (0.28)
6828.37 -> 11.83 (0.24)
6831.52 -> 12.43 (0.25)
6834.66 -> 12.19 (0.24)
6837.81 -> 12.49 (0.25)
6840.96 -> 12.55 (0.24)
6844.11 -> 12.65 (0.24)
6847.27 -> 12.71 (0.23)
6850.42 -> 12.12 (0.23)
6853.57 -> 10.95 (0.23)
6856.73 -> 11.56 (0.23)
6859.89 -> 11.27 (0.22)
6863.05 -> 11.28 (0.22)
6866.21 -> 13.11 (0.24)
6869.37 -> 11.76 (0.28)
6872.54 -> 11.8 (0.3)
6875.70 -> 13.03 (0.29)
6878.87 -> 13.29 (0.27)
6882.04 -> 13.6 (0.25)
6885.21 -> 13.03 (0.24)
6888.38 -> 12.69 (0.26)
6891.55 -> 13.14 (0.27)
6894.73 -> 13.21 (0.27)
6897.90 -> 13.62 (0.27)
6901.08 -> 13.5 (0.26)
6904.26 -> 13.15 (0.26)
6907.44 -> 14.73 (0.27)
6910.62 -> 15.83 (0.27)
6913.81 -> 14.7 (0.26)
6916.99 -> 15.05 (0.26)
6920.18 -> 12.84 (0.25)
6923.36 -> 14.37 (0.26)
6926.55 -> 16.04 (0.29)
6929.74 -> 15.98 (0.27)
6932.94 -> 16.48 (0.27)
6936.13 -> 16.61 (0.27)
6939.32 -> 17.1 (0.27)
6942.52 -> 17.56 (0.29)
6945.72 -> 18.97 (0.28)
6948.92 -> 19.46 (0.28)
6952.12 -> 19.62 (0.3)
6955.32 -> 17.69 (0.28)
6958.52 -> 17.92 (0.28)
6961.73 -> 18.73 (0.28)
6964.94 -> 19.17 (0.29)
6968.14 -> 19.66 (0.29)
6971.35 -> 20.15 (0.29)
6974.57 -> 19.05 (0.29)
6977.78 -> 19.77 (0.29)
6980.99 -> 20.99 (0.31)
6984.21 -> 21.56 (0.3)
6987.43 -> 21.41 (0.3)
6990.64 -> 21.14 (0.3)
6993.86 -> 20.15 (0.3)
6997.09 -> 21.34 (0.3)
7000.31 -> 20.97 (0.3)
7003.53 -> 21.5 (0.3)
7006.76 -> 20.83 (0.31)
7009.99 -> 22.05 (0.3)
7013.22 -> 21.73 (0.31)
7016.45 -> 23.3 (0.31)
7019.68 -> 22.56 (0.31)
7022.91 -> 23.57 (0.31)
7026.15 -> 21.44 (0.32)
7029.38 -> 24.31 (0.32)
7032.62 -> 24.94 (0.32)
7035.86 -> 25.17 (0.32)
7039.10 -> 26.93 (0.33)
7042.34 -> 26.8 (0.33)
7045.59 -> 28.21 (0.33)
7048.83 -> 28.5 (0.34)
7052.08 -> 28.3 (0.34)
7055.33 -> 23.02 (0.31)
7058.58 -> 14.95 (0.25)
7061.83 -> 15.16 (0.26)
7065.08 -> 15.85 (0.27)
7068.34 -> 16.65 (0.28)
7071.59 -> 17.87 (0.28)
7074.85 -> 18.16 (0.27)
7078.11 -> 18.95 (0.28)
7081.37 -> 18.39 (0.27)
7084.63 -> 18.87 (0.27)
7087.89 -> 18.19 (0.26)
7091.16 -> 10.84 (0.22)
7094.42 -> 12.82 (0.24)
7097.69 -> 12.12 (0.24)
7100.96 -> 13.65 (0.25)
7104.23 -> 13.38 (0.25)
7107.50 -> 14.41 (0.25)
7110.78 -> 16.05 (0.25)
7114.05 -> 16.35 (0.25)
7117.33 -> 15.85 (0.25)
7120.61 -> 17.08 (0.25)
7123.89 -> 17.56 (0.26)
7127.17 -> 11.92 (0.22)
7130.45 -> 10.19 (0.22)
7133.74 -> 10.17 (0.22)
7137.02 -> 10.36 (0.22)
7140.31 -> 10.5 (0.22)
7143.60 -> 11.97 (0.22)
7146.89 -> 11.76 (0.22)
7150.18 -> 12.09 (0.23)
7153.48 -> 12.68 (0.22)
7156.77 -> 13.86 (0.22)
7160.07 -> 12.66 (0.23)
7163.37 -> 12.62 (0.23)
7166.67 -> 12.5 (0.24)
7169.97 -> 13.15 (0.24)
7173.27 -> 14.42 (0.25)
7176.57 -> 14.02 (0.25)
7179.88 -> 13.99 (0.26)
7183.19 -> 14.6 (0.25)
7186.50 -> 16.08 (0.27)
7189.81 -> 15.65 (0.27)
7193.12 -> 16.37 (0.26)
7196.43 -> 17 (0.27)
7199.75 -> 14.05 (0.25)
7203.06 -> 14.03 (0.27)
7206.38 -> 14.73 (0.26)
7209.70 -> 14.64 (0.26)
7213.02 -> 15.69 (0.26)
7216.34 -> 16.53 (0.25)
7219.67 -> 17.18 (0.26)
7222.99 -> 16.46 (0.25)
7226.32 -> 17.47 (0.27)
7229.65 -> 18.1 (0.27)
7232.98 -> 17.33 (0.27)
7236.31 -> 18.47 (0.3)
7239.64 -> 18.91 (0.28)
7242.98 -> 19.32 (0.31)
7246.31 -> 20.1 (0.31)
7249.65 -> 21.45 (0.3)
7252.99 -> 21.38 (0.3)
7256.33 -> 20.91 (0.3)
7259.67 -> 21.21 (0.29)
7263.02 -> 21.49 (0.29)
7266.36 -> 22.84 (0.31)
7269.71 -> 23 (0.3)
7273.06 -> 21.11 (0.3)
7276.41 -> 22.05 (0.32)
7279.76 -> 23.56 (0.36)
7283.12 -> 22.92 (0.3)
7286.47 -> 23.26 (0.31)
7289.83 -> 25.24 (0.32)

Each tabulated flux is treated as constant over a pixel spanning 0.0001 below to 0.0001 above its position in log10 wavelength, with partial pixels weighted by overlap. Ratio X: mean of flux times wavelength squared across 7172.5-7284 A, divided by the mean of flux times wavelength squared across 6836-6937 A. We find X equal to 1.5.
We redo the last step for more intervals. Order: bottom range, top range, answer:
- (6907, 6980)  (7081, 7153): 0.83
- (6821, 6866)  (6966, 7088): 1.88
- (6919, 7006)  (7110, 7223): 0.79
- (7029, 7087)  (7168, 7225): 0.73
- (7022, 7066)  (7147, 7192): 0.60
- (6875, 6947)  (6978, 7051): 1.62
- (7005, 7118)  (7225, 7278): 1.09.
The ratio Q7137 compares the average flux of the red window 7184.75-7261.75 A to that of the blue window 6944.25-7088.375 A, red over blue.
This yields 0.8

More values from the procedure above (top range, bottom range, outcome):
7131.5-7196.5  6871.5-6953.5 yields 0.88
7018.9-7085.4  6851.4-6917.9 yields 1.68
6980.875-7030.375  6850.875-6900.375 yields 1.74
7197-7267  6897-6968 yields 1.10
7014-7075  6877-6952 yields 1.49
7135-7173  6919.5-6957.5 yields 0.72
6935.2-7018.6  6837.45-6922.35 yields 1.54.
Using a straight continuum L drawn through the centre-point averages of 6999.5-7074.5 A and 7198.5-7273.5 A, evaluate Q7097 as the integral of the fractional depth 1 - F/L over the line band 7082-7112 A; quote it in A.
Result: 9.3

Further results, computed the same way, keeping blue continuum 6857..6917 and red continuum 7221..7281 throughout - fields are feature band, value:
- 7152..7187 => 9.5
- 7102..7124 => 2.4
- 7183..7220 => 7.2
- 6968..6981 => -4.3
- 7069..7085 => -1.4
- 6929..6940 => -1.9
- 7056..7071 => 0.3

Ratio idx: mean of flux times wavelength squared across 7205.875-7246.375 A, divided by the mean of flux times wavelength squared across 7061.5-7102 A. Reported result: 1.12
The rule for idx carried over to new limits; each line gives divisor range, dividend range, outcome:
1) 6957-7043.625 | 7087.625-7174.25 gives 0.63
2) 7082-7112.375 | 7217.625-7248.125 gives 1.29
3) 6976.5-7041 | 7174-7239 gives 0.76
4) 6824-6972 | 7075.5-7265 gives 1.15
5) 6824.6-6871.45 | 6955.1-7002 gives 1.73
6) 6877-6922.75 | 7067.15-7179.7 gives 1.10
